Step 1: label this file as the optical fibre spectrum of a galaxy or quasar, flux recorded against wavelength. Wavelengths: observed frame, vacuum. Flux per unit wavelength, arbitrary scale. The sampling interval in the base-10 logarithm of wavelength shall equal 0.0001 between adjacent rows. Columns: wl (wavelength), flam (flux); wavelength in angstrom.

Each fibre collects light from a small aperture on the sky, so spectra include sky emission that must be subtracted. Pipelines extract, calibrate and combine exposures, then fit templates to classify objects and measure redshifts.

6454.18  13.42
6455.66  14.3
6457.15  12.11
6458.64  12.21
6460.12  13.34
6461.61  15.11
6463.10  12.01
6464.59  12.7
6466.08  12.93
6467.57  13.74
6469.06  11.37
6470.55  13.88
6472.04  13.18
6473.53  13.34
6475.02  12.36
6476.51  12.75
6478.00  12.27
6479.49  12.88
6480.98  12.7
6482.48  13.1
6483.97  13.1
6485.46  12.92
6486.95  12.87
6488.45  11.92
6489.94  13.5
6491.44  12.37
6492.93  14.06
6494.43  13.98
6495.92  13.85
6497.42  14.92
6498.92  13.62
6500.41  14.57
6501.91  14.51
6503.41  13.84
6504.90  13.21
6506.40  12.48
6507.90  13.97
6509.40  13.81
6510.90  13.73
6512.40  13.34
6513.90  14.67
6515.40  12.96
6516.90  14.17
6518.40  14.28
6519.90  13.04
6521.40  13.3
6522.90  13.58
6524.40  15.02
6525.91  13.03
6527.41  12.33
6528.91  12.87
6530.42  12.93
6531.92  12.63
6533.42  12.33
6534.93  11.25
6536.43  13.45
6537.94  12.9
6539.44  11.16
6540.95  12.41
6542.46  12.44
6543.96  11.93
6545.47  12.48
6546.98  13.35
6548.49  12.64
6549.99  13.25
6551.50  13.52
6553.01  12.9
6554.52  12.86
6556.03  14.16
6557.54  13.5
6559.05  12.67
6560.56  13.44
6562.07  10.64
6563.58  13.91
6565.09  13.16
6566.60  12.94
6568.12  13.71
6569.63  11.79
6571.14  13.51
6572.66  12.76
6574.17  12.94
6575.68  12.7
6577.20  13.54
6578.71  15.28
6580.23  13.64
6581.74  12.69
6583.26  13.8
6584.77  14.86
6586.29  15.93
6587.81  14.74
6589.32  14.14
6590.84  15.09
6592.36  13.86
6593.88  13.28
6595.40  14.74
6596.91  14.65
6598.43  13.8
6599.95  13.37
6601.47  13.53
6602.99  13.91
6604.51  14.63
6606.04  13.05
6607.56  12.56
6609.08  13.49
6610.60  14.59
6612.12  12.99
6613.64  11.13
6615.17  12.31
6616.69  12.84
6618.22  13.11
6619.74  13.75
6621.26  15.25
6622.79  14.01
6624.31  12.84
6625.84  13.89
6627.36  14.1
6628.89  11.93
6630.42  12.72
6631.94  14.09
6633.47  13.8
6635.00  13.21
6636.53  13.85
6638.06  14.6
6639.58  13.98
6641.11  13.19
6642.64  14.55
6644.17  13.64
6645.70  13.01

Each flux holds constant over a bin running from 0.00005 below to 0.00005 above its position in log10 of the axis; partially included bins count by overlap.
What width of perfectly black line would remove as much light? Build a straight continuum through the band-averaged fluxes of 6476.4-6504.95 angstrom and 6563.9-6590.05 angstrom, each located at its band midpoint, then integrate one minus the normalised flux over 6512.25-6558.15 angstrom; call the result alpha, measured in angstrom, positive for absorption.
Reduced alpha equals 1.6 angstrom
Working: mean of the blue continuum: 13.4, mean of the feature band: 13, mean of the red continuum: 13.7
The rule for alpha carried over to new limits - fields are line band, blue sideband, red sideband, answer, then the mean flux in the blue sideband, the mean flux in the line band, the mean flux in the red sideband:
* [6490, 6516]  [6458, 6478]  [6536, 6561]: -1.7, 13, 13.8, 12.9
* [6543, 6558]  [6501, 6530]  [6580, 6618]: 0.7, 13.6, 13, 13.7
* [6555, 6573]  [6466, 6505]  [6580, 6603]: 1.2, 13.3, 13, 14.1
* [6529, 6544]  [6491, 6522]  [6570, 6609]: 1.5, 13.8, 12.4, 13.9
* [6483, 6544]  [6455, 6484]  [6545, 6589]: -0.6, 13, 13.3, 13.4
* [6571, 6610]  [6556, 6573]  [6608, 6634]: -2.2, 13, 13.9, 13.3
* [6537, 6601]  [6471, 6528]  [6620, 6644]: 1.0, 13.4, 13.4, 13.7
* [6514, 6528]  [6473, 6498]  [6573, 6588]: -0.2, 13.1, 13.6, 14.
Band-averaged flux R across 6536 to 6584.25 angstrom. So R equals 13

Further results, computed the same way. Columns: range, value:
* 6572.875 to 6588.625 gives 14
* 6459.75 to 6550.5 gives 13.2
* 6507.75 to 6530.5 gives 13.6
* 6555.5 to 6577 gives 13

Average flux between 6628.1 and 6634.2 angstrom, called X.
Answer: 13.1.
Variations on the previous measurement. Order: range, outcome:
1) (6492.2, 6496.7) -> 14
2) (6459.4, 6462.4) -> 14.2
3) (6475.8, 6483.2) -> 12.7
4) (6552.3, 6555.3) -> 12.9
